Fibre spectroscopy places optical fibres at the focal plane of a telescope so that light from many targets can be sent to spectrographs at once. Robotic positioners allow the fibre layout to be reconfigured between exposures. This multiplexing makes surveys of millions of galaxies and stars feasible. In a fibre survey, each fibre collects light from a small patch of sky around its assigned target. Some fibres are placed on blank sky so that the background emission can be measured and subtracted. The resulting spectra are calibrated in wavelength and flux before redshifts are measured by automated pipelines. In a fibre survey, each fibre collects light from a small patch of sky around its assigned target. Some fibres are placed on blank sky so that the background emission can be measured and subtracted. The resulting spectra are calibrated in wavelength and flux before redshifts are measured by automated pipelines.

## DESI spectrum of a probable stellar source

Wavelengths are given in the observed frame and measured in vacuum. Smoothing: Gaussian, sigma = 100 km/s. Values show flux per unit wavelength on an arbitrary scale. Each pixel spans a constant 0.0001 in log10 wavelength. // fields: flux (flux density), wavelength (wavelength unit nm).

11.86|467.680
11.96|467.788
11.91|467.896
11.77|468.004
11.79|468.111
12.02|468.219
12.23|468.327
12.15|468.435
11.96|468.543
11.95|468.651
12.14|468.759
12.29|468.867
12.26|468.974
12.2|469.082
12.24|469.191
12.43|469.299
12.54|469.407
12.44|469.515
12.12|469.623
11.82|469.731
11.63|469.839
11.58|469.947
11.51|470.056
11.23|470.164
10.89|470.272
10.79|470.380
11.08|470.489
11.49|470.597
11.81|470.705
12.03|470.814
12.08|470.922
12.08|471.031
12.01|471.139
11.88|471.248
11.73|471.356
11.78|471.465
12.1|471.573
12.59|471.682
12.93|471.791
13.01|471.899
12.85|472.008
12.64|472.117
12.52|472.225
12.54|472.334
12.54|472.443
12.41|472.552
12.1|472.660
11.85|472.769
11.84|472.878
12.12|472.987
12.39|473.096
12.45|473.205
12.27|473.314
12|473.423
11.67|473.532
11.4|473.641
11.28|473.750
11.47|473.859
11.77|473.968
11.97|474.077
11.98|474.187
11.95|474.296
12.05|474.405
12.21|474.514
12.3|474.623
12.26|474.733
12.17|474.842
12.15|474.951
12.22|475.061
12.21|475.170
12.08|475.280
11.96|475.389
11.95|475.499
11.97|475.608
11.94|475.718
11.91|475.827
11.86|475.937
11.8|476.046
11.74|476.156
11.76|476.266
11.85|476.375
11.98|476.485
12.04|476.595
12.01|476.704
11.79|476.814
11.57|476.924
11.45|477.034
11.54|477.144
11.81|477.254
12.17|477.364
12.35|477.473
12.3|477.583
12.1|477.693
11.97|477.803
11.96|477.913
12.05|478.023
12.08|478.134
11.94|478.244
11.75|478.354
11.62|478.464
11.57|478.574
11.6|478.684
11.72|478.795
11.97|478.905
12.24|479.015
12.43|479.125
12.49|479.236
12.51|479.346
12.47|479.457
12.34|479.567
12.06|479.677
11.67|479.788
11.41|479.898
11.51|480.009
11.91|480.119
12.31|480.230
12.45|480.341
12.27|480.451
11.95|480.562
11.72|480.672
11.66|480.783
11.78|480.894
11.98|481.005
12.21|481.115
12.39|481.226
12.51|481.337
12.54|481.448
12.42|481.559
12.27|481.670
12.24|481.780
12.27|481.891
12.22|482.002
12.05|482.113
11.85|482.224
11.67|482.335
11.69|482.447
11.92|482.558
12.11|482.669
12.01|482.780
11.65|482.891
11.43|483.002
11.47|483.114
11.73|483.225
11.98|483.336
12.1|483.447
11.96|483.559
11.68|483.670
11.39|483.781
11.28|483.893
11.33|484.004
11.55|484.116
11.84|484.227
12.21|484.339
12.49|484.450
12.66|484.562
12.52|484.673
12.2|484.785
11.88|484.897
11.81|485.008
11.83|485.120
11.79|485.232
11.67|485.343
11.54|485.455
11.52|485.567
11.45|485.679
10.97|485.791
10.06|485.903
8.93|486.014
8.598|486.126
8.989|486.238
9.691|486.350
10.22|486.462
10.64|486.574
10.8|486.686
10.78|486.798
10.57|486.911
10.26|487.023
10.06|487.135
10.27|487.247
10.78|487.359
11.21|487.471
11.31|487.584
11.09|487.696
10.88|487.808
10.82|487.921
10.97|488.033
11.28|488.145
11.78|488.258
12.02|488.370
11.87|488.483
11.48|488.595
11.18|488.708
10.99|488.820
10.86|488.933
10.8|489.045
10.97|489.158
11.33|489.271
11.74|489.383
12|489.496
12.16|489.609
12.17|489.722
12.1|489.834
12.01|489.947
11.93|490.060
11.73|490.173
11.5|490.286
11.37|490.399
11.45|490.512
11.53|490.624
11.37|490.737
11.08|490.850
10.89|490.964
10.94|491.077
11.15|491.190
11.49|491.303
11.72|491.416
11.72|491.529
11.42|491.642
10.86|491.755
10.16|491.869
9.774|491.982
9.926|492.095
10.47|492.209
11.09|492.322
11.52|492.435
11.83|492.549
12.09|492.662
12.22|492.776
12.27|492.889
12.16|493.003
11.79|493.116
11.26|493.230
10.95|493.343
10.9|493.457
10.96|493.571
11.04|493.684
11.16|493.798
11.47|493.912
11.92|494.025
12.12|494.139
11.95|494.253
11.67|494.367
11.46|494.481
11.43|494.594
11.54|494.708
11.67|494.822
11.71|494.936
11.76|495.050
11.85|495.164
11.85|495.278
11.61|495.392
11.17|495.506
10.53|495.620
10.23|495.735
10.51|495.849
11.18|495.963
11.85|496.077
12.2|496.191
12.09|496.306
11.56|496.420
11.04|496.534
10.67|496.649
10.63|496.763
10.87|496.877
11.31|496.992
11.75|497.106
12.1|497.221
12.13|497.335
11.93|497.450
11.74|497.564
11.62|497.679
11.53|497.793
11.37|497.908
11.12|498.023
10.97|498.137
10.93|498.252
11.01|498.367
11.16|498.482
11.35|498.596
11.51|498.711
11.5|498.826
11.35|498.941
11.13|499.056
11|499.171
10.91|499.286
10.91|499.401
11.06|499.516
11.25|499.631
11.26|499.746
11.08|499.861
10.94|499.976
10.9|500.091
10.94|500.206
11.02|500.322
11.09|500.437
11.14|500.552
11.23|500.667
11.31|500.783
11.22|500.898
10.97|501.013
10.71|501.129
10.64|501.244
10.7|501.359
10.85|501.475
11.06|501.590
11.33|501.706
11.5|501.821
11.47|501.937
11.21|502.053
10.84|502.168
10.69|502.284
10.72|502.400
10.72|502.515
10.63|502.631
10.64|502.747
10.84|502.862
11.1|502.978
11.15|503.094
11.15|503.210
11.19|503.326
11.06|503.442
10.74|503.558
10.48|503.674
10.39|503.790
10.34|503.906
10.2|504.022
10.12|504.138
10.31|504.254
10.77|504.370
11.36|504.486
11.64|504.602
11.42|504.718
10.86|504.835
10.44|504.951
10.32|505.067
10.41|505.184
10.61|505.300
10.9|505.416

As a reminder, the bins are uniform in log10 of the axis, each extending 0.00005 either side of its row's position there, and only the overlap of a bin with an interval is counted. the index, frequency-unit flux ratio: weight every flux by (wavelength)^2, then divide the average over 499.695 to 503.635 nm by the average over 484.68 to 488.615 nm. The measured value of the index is 1.1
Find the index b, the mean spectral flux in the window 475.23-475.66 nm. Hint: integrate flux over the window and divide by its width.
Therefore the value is 12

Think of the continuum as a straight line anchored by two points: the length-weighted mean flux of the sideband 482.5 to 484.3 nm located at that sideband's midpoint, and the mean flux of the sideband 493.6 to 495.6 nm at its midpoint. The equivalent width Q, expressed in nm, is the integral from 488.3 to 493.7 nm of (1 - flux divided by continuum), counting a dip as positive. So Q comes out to 0.11 nm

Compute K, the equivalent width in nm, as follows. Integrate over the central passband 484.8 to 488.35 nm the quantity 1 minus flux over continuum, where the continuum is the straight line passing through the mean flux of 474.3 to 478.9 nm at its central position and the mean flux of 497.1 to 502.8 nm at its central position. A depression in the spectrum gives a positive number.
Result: 0.24 nm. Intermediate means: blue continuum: 11.9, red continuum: 11.2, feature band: 10.8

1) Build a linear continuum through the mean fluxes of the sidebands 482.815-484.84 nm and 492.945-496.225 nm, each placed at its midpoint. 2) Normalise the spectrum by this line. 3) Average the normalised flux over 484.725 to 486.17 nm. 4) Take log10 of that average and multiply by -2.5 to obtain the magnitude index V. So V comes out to 0.06 mag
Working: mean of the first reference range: 11.9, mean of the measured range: 11.1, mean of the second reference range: 11.4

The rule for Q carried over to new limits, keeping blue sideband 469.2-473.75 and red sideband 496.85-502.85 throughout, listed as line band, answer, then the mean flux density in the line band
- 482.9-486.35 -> 0.07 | 11.4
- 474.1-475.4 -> -0.02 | 12.1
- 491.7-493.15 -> 0.02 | 11.2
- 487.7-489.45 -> 0.04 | 11.3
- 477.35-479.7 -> -0.05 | 12.1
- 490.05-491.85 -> 0.01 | 11.3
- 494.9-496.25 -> -0.01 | 11.4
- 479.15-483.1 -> -0.11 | 12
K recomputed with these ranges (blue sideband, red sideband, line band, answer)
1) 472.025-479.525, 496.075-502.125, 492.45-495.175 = -0.05 nm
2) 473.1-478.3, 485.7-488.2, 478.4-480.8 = -0.12 nm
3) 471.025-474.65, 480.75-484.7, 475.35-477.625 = 0.04 nm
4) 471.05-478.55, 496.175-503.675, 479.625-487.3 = 0.13 nm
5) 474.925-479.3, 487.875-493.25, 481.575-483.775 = -0.03 nm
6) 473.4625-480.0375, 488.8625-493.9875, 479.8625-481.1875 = -0.02 nm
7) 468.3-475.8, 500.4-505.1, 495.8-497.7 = -0.06 nm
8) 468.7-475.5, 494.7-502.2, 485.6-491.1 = 0.25 nm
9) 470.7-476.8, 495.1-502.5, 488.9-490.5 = -0.01 nm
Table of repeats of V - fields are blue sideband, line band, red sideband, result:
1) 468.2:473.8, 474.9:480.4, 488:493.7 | -0.01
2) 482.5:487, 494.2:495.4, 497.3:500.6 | -0.04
